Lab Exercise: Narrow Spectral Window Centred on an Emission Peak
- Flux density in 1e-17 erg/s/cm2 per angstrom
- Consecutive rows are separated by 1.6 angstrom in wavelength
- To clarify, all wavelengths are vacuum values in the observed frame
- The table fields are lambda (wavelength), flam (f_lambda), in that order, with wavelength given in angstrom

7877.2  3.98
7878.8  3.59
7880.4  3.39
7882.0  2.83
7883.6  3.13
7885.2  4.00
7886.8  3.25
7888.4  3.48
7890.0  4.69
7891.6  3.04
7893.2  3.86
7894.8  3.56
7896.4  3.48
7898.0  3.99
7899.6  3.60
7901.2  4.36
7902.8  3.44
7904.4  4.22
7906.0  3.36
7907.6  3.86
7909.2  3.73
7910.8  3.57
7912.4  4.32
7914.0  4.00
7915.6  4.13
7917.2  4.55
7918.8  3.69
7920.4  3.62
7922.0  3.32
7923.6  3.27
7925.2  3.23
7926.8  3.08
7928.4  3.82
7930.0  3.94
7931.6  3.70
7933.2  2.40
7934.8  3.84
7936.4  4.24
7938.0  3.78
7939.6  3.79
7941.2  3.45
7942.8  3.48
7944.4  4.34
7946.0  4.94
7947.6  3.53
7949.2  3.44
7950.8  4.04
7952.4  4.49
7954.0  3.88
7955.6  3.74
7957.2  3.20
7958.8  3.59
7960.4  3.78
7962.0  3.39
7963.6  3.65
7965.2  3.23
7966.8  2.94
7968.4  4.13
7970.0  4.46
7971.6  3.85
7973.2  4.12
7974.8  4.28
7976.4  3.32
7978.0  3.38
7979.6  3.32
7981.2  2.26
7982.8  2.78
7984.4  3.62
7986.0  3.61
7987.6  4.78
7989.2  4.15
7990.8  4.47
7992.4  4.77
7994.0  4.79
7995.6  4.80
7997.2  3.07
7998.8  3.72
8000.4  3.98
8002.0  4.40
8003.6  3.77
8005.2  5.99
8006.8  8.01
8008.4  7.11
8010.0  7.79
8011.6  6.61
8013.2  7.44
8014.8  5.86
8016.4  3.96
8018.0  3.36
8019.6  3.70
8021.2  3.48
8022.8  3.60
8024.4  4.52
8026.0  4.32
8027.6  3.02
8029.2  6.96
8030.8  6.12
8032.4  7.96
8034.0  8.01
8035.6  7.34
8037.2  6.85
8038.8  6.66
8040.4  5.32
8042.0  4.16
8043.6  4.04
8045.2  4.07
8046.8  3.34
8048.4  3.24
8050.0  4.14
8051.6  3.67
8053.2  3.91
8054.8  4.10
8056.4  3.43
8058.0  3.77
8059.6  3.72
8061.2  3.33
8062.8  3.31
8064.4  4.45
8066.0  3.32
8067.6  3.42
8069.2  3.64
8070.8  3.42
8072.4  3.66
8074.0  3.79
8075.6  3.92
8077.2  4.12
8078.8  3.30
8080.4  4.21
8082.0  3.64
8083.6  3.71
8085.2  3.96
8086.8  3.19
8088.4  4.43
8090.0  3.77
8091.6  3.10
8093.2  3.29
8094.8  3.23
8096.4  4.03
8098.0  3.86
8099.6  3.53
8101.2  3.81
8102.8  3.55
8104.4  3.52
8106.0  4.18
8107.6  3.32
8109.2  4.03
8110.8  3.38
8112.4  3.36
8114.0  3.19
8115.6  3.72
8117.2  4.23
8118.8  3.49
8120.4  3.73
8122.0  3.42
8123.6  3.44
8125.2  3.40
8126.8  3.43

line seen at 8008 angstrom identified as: H-alpha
